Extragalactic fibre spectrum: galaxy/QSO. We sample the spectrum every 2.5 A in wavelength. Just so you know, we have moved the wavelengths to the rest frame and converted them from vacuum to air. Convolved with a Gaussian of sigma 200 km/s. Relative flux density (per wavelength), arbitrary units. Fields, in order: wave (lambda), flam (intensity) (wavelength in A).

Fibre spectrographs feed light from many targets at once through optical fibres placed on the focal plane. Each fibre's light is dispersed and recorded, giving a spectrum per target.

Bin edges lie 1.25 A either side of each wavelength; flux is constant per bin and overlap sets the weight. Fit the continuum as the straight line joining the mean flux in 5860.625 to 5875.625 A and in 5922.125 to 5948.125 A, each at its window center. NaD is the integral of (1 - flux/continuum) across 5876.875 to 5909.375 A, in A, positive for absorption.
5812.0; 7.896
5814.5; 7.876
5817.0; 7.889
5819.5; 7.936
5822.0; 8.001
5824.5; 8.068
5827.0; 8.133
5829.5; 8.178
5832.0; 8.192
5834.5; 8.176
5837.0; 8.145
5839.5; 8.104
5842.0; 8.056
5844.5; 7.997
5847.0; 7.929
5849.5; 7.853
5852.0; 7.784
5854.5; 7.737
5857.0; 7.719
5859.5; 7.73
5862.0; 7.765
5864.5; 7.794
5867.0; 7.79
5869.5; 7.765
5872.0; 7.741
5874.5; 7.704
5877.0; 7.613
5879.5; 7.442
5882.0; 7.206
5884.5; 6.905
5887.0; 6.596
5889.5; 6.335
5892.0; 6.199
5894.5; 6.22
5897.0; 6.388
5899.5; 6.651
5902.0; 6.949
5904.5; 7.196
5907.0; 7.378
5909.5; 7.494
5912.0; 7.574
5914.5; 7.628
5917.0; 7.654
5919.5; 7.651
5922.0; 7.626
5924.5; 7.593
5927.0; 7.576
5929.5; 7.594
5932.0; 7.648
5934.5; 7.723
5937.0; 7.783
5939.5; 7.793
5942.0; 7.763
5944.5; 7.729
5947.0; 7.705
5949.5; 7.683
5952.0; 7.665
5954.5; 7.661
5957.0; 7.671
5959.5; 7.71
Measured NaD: 3.7 A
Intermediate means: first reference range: 7.76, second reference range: 7.69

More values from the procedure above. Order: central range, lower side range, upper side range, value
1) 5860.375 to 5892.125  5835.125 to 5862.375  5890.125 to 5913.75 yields 0.21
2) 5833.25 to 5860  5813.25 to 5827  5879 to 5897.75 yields -1.73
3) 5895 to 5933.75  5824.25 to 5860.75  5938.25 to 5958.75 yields 2.19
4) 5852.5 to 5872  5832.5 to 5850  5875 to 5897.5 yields -0.75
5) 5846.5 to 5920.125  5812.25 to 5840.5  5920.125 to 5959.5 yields 4.98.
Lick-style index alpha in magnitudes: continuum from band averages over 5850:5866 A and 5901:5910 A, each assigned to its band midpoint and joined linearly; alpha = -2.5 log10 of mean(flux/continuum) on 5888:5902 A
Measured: 0.15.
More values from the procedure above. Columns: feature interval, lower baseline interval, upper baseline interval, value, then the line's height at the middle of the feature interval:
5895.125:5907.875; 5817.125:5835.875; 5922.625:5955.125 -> 0.14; 7.82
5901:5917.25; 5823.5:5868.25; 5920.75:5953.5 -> 0.05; 7.77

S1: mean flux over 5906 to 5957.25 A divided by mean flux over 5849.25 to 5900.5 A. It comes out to 1.05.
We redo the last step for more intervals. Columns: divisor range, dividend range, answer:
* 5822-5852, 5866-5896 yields 0.88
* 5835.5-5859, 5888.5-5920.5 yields 0.89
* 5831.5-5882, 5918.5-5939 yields 0.98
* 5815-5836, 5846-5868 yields 0.97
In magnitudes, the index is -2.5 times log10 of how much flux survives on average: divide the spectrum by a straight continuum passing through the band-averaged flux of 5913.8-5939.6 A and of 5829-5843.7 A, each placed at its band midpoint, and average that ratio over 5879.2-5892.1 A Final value 0.16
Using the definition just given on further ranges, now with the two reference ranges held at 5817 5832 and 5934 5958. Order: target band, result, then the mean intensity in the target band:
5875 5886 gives 0.086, 7.3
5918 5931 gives 0.024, 7.61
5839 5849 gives 0.000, 8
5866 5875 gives 0.025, 7.75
